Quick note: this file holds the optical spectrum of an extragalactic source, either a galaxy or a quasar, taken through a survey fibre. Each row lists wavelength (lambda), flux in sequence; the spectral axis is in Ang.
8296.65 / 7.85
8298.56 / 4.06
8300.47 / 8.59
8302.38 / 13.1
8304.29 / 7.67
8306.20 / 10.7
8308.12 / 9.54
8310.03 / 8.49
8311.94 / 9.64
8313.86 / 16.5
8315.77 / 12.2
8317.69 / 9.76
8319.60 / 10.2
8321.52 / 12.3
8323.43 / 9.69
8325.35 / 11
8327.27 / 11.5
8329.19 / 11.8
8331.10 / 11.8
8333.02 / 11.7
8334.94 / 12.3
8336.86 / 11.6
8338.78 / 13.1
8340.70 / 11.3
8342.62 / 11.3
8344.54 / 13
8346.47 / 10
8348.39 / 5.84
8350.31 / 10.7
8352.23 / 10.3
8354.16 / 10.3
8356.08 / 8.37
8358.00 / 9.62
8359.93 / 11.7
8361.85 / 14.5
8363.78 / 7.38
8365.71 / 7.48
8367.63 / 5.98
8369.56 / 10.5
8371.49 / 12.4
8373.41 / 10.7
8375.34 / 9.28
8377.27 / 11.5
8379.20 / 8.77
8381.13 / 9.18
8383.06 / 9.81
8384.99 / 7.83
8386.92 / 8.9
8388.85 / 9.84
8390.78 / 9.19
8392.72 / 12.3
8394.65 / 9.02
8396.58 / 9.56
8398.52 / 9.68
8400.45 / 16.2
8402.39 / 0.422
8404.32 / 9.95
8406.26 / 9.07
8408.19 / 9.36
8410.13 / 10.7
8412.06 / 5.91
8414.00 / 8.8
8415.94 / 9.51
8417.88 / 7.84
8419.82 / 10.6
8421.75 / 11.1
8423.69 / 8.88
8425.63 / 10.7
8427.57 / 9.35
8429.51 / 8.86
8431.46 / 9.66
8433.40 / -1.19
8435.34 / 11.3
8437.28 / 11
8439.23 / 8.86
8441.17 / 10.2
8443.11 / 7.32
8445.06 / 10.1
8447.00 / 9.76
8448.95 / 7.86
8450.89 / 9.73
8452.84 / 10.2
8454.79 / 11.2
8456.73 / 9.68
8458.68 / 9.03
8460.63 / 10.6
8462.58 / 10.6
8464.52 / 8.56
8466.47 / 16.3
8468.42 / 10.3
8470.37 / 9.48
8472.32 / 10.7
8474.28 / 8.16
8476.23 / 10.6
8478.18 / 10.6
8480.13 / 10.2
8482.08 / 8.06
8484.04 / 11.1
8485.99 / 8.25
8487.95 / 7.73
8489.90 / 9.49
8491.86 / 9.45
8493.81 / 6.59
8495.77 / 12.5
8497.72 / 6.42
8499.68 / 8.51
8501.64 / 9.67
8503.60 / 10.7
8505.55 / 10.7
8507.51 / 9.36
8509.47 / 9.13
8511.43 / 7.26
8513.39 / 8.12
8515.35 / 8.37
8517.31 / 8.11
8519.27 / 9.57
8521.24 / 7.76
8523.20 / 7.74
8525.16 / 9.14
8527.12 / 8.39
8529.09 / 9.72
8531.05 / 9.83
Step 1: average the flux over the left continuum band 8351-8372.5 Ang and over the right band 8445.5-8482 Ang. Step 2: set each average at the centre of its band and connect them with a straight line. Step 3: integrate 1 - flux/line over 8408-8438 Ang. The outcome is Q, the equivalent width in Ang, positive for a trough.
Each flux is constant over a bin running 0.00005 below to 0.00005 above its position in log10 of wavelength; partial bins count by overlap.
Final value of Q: 3.5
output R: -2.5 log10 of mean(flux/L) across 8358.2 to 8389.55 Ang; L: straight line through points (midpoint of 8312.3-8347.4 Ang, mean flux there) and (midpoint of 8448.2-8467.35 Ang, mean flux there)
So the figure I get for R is 0.16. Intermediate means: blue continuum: 11.7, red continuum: 10.4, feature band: 9.73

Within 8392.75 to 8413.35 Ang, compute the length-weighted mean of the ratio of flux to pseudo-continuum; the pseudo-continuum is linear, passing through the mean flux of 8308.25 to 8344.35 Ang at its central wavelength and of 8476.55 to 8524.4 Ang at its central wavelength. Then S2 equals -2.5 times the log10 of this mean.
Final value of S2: 0.138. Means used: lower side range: 11.4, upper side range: 9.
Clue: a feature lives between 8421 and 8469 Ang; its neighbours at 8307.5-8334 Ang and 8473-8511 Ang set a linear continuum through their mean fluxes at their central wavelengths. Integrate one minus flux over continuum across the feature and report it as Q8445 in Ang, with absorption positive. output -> 1.1 Ang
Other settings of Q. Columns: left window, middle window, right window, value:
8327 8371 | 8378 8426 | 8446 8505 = 4.14 Ang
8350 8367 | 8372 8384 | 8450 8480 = 0.06 Ang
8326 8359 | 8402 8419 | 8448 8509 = 3.41 Ang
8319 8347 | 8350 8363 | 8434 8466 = 0.50 Ang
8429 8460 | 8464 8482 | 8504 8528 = -3.24 Ang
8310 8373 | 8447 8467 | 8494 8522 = -1.50 Ang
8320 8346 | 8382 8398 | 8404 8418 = 0.13 Ang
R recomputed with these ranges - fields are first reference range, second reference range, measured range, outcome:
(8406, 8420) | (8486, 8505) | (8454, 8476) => -0.16 mag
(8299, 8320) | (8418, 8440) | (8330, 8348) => -0.15 mag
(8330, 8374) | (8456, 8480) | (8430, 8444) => 0.26 mag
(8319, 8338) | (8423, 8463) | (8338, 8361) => 0.06 mag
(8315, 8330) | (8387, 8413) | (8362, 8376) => 0.07 mag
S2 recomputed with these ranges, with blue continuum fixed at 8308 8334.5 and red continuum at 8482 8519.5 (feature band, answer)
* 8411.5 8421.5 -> 0.14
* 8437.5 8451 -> 0.06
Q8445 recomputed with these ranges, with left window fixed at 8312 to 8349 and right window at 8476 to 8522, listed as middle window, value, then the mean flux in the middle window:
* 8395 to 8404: 1.2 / 9.04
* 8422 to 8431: 0.4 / 9.58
